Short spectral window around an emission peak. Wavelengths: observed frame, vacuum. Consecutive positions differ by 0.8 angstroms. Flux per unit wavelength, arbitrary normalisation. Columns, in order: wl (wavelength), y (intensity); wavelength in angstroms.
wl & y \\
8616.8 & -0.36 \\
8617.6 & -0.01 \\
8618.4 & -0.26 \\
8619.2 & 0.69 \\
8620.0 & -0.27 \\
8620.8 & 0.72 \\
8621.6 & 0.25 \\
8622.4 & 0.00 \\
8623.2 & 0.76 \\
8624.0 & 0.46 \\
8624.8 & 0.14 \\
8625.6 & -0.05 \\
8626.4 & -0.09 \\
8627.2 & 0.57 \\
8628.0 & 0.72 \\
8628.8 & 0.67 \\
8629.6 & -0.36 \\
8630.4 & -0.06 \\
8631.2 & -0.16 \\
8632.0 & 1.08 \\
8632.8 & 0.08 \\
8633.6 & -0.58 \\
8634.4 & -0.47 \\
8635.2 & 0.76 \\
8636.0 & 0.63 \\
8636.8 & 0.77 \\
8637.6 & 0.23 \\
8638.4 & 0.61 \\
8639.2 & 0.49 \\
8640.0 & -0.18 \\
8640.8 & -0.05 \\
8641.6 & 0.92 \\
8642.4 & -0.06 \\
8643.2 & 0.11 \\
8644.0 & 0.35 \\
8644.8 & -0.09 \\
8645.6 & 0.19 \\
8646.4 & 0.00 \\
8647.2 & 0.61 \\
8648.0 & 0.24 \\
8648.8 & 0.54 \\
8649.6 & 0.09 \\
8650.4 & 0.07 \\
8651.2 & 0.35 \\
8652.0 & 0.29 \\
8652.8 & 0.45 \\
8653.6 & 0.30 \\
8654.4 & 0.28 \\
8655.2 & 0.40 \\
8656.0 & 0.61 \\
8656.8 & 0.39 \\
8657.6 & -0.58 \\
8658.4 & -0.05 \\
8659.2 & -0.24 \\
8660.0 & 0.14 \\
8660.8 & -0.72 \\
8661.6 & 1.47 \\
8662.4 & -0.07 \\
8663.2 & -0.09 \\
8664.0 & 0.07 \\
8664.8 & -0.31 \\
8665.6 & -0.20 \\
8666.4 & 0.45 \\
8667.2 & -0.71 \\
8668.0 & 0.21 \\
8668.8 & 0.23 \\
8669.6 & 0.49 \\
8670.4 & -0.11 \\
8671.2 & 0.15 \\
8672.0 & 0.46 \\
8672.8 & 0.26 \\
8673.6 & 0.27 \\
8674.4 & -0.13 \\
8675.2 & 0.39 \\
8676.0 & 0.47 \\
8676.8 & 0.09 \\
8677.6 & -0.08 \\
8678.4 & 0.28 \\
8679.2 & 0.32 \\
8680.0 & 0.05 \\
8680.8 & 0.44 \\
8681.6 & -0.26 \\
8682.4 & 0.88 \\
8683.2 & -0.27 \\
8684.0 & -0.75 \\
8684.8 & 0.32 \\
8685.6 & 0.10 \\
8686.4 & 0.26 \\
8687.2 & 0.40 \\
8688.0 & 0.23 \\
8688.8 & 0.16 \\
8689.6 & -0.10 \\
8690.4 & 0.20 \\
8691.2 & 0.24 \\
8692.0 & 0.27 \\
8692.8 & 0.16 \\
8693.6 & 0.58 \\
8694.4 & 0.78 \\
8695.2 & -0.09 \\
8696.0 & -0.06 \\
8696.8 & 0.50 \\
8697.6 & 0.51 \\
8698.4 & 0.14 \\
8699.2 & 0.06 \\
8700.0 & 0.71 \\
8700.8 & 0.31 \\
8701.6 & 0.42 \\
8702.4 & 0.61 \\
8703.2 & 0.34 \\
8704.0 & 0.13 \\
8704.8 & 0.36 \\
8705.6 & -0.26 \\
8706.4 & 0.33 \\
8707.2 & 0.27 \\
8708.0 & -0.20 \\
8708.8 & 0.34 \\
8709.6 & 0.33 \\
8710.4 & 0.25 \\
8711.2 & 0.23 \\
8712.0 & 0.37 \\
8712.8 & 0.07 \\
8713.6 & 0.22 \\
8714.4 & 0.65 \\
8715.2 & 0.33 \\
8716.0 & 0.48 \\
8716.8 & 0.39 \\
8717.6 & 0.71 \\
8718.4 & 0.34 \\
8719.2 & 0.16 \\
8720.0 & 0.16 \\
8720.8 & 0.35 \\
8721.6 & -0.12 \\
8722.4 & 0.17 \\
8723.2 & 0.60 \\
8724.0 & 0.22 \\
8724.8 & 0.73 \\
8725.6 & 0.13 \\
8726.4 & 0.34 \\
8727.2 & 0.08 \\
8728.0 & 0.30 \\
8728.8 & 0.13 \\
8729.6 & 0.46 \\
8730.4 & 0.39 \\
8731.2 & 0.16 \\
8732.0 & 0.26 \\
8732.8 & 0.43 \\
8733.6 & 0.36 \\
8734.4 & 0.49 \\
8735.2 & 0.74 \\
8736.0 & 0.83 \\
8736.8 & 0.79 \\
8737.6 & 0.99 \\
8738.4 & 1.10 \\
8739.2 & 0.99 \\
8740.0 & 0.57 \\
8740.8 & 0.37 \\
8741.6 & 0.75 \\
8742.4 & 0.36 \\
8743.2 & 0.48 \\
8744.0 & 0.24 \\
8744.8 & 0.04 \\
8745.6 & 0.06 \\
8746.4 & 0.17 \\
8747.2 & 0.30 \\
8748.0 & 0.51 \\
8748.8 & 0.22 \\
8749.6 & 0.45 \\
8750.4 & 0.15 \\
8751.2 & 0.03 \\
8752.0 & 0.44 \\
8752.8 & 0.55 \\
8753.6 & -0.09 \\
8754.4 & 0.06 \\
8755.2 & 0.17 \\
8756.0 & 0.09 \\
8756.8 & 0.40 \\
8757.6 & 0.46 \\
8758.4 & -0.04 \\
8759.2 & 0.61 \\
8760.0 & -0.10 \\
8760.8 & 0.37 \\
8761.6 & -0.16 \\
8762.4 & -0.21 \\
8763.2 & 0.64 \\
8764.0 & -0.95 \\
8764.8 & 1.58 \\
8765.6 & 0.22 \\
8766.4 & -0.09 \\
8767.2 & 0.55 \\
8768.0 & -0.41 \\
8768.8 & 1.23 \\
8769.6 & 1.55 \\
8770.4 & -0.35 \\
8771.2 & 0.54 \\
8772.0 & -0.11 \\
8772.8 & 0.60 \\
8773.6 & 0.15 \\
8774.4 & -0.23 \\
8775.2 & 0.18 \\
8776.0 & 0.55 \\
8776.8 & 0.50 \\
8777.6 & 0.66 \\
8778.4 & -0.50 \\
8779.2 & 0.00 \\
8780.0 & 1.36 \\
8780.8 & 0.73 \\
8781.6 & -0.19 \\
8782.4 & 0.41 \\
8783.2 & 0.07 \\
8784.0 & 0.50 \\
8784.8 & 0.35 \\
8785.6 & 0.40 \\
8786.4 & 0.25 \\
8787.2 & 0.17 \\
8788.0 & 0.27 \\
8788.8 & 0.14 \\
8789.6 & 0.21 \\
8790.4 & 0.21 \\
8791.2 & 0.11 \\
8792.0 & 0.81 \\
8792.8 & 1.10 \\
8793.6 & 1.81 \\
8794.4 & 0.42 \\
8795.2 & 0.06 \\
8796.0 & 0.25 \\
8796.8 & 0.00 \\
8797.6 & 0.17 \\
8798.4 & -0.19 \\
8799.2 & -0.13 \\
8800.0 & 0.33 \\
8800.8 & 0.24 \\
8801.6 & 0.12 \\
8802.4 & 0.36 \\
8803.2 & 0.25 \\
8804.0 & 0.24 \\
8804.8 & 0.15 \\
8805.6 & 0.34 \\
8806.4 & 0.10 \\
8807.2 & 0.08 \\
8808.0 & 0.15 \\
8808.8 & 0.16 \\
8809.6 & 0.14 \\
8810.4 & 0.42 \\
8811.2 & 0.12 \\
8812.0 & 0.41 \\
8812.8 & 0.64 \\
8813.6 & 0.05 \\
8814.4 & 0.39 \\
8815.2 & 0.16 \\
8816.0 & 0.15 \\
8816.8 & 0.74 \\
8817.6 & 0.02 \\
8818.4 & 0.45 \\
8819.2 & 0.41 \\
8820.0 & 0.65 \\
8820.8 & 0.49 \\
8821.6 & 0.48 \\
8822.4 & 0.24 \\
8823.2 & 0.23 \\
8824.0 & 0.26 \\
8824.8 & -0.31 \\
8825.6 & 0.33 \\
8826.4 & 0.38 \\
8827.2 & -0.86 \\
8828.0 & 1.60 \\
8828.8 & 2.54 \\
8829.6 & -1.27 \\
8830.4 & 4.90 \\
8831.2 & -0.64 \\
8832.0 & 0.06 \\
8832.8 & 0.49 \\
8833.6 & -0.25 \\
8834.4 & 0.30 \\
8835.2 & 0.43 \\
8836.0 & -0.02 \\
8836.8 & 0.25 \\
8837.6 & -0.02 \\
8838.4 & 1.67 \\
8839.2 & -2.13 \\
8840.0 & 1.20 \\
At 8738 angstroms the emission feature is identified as H-gamma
